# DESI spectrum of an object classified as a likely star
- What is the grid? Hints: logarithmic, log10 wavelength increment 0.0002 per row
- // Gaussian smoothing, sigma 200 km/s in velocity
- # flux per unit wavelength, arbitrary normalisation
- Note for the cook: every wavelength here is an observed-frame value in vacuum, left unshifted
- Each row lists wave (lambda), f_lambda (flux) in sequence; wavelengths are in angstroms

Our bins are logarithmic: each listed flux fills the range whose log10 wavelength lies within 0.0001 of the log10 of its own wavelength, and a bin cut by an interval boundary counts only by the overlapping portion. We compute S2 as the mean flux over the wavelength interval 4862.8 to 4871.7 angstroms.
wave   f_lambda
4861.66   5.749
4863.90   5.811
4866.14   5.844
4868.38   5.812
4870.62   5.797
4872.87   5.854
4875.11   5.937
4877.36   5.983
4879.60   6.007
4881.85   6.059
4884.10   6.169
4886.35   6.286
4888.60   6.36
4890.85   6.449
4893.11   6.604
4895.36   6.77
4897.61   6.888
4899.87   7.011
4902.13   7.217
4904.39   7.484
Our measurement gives 5.82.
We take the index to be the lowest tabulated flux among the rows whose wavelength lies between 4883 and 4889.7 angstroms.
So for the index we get 6.169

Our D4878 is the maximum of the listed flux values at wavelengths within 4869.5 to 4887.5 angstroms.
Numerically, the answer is 6.286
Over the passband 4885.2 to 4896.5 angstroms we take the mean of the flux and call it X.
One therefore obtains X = 6.5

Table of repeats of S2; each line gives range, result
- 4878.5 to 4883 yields 6.03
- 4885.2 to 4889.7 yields 6.32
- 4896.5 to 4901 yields 6.94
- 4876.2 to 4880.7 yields 6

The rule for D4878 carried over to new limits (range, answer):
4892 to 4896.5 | 6.77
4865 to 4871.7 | 5.844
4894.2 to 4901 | 7.011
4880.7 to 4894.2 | 6.604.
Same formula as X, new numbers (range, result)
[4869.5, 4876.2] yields 5.86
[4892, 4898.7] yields 6.76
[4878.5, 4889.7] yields 6.17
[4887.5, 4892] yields 6.4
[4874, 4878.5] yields 5.96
